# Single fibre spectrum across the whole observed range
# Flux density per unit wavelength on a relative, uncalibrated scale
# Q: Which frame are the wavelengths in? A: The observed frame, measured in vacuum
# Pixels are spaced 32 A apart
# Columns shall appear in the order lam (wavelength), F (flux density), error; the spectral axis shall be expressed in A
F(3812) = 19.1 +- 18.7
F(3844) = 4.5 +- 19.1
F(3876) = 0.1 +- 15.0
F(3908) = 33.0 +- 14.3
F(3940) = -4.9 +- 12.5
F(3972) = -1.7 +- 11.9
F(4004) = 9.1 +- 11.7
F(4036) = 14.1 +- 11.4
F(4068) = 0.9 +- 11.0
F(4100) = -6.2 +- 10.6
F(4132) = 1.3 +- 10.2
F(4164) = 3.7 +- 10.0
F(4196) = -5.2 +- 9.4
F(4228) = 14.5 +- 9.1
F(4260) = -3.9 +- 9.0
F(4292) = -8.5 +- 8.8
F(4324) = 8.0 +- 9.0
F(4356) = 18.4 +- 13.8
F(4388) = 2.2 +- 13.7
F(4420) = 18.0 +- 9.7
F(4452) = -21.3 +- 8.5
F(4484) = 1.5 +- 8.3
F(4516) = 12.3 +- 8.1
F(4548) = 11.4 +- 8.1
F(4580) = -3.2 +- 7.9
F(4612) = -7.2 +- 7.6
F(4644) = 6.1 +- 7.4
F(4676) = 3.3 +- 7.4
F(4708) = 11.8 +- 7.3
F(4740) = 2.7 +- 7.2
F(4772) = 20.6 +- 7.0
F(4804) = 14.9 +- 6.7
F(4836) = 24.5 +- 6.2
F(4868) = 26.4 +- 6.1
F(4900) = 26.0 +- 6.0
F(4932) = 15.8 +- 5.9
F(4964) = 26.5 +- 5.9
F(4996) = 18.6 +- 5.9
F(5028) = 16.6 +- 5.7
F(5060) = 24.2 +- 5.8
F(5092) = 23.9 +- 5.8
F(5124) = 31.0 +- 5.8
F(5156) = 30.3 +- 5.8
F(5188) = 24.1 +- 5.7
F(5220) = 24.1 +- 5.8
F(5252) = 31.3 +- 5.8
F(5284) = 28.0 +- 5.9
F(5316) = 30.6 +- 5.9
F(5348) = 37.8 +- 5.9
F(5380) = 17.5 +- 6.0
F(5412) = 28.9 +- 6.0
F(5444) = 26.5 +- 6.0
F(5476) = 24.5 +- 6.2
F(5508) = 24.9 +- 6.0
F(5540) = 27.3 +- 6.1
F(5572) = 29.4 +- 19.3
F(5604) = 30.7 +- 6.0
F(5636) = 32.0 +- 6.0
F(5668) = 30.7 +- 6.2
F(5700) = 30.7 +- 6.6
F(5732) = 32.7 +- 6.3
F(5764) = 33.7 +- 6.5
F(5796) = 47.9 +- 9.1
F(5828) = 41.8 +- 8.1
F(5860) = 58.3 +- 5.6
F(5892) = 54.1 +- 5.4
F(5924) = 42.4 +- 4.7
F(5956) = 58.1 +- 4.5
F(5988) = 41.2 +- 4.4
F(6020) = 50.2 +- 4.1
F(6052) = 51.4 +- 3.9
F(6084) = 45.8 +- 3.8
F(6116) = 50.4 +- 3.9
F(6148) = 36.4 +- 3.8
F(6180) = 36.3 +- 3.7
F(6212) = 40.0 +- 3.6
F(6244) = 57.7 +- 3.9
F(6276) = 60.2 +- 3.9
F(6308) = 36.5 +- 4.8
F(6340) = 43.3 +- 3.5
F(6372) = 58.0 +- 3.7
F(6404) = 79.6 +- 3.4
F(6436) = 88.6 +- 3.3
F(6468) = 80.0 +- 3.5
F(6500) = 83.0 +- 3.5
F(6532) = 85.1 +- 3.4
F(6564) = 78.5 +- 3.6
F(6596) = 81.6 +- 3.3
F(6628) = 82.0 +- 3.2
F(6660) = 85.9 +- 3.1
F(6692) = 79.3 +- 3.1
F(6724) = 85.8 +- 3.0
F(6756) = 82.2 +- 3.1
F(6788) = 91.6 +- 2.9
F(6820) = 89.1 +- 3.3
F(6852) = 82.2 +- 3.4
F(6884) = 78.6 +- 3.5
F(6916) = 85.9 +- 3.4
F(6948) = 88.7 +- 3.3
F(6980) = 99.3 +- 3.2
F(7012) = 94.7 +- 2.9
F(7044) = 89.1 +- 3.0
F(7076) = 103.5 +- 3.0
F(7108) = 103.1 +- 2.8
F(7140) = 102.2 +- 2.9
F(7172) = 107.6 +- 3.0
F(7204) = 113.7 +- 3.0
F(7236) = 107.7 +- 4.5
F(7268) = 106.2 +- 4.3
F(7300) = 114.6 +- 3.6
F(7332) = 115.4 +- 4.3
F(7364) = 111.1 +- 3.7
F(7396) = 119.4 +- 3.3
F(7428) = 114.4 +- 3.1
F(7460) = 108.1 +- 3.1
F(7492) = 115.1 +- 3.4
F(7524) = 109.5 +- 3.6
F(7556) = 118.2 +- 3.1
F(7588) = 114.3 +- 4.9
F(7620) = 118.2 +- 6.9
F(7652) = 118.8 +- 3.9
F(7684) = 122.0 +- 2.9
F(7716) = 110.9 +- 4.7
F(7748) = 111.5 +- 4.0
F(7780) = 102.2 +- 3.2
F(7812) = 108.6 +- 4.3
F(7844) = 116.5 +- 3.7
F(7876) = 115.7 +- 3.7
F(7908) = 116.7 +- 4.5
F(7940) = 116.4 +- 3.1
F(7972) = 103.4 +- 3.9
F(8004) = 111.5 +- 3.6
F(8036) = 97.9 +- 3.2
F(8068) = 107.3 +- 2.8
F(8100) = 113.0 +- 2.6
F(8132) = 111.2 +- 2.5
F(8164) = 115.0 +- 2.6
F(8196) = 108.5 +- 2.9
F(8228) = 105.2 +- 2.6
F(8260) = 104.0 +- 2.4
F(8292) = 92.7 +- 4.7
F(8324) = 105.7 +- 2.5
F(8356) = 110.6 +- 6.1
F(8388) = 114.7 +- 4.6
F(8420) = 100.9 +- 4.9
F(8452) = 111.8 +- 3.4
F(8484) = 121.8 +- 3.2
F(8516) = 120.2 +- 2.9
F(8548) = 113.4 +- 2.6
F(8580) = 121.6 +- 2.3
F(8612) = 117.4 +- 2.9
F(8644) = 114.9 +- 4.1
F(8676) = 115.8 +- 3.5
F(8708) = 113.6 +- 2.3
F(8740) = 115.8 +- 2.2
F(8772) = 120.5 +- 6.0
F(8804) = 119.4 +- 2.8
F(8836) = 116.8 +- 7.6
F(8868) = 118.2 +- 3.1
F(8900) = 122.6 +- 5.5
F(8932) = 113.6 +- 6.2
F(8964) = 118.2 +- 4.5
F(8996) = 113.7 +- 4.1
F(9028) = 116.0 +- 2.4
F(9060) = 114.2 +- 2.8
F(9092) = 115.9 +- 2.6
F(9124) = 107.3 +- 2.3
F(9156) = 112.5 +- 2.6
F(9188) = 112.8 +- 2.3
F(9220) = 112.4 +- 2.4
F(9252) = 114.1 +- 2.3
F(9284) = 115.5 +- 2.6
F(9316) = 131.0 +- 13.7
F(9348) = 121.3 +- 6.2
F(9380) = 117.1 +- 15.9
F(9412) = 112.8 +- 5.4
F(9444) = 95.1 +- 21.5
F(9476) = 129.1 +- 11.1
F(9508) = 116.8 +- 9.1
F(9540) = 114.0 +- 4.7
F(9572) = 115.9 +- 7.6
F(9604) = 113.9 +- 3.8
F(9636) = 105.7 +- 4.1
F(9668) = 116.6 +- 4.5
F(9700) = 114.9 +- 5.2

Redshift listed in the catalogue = 0.60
